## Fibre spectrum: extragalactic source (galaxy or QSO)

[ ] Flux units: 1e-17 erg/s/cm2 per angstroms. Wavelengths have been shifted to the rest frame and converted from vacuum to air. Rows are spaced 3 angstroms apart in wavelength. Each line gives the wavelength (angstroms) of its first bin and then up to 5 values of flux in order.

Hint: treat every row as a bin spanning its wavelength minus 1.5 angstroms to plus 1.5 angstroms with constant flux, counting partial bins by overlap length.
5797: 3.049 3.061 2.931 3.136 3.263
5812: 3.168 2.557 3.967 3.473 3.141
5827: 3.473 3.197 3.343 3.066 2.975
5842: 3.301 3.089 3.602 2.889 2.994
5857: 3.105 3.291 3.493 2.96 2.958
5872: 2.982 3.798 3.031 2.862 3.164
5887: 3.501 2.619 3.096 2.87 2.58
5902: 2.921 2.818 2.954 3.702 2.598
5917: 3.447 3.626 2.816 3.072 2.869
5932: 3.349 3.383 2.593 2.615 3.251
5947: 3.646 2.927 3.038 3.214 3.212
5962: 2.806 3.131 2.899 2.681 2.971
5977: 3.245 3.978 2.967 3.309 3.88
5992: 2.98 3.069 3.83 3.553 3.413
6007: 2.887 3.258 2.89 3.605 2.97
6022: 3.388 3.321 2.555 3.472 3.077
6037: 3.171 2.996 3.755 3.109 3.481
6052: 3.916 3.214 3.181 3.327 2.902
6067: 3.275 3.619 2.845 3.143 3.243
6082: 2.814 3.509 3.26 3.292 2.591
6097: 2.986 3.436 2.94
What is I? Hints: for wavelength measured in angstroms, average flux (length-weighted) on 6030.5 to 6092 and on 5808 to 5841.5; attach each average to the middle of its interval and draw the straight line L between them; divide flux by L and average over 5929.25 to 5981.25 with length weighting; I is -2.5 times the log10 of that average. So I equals 0.05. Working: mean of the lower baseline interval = 3.24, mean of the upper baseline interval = 3.26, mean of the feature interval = 3.1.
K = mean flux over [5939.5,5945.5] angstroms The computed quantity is 2.93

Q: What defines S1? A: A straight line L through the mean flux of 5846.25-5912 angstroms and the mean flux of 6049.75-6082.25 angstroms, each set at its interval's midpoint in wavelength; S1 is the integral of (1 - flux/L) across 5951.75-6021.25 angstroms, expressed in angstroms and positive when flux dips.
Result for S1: -0.6 angstroms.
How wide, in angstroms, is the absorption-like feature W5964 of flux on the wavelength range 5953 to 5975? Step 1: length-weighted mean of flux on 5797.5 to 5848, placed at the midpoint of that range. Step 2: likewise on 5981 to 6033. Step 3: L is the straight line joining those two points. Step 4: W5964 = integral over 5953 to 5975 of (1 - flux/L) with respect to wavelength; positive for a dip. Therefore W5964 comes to 1.7 angstroms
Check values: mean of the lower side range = 3.21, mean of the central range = 2.99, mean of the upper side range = 3.26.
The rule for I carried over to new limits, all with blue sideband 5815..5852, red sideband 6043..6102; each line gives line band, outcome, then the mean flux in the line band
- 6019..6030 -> 0.05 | 3.09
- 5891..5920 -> 0.08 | 3.02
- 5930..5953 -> 0.05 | 3.1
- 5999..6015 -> 0.00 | 3.23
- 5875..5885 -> 0.05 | 3.13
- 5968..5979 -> 0.08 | 3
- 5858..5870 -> 0.03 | 3.18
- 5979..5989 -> -0.07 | 3.46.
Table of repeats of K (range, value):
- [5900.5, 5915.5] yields 3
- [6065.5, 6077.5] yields 3.22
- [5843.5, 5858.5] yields 3.14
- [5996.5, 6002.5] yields 3.69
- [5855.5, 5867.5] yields 3.21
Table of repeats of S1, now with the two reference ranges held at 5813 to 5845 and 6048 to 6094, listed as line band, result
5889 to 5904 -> 1.9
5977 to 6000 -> -1.3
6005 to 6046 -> 0.8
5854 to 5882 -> 0.7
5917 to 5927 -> 0.1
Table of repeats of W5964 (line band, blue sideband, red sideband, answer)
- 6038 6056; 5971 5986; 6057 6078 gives -1.2 angstroms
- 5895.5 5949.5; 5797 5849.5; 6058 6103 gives 2.2 angstroms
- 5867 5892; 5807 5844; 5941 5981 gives 0.6 angstroms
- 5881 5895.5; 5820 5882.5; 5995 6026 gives 0.7 angstroms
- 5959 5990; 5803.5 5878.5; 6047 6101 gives 0.4 angstroms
